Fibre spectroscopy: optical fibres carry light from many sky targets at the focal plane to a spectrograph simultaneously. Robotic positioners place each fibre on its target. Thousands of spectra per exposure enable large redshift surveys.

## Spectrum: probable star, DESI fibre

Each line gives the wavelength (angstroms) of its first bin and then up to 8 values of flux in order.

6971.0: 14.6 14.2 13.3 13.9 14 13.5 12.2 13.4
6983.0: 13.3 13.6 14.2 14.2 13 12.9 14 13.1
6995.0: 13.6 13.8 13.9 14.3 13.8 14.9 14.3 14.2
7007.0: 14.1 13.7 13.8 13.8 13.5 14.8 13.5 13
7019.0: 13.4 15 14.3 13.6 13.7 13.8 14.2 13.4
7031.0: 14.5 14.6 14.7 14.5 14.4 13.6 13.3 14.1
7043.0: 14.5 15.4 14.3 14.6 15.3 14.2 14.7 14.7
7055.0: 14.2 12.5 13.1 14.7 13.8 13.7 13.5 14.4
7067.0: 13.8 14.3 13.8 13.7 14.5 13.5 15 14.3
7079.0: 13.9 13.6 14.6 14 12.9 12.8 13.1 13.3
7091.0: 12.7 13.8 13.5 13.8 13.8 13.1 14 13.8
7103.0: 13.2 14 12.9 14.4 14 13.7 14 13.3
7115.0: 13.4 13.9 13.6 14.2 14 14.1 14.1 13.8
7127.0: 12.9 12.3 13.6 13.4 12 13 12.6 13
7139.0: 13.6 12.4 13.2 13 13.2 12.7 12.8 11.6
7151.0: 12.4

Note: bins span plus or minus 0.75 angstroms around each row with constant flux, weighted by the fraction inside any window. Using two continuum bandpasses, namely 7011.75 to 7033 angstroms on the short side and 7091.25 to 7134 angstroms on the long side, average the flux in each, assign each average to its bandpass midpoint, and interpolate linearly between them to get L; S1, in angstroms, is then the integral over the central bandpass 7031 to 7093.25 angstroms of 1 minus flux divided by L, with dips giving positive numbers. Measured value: -1.1 angstroms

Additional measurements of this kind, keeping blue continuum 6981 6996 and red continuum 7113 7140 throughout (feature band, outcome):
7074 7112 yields -0.8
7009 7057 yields -2.3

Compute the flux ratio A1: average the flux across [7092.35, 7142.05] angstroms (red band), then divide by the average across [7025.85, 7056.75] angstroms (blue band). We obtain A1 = 0.9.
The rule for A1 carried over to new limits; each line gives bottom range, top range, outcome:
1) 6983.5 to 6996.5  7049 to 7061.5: 1.04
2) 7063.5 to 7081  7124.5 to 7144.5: 0.93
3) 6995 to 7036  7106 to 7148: 0.95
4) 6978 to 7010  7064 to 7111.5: 1.00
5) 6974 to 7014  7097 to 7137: 0.98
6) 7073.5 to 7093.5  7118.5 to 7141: 0.97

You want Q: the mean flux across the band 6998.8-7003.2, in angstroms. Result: 14.3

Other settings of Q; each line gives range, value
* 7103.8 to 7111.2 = 13.8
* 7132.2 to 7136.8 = 12.5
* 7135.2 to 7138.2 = 12.8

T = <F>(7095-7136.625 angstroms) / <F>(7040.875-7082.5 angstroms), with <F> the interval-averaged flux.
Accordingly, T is 0.96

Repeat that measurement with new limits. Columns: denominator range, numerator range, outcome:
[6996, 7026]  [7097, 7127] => 0.98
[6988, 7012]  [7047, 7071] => 1.02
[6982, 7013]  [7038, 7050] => 1.04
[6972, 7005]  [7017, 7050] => 1.04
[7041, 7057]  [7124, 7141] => 0.90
